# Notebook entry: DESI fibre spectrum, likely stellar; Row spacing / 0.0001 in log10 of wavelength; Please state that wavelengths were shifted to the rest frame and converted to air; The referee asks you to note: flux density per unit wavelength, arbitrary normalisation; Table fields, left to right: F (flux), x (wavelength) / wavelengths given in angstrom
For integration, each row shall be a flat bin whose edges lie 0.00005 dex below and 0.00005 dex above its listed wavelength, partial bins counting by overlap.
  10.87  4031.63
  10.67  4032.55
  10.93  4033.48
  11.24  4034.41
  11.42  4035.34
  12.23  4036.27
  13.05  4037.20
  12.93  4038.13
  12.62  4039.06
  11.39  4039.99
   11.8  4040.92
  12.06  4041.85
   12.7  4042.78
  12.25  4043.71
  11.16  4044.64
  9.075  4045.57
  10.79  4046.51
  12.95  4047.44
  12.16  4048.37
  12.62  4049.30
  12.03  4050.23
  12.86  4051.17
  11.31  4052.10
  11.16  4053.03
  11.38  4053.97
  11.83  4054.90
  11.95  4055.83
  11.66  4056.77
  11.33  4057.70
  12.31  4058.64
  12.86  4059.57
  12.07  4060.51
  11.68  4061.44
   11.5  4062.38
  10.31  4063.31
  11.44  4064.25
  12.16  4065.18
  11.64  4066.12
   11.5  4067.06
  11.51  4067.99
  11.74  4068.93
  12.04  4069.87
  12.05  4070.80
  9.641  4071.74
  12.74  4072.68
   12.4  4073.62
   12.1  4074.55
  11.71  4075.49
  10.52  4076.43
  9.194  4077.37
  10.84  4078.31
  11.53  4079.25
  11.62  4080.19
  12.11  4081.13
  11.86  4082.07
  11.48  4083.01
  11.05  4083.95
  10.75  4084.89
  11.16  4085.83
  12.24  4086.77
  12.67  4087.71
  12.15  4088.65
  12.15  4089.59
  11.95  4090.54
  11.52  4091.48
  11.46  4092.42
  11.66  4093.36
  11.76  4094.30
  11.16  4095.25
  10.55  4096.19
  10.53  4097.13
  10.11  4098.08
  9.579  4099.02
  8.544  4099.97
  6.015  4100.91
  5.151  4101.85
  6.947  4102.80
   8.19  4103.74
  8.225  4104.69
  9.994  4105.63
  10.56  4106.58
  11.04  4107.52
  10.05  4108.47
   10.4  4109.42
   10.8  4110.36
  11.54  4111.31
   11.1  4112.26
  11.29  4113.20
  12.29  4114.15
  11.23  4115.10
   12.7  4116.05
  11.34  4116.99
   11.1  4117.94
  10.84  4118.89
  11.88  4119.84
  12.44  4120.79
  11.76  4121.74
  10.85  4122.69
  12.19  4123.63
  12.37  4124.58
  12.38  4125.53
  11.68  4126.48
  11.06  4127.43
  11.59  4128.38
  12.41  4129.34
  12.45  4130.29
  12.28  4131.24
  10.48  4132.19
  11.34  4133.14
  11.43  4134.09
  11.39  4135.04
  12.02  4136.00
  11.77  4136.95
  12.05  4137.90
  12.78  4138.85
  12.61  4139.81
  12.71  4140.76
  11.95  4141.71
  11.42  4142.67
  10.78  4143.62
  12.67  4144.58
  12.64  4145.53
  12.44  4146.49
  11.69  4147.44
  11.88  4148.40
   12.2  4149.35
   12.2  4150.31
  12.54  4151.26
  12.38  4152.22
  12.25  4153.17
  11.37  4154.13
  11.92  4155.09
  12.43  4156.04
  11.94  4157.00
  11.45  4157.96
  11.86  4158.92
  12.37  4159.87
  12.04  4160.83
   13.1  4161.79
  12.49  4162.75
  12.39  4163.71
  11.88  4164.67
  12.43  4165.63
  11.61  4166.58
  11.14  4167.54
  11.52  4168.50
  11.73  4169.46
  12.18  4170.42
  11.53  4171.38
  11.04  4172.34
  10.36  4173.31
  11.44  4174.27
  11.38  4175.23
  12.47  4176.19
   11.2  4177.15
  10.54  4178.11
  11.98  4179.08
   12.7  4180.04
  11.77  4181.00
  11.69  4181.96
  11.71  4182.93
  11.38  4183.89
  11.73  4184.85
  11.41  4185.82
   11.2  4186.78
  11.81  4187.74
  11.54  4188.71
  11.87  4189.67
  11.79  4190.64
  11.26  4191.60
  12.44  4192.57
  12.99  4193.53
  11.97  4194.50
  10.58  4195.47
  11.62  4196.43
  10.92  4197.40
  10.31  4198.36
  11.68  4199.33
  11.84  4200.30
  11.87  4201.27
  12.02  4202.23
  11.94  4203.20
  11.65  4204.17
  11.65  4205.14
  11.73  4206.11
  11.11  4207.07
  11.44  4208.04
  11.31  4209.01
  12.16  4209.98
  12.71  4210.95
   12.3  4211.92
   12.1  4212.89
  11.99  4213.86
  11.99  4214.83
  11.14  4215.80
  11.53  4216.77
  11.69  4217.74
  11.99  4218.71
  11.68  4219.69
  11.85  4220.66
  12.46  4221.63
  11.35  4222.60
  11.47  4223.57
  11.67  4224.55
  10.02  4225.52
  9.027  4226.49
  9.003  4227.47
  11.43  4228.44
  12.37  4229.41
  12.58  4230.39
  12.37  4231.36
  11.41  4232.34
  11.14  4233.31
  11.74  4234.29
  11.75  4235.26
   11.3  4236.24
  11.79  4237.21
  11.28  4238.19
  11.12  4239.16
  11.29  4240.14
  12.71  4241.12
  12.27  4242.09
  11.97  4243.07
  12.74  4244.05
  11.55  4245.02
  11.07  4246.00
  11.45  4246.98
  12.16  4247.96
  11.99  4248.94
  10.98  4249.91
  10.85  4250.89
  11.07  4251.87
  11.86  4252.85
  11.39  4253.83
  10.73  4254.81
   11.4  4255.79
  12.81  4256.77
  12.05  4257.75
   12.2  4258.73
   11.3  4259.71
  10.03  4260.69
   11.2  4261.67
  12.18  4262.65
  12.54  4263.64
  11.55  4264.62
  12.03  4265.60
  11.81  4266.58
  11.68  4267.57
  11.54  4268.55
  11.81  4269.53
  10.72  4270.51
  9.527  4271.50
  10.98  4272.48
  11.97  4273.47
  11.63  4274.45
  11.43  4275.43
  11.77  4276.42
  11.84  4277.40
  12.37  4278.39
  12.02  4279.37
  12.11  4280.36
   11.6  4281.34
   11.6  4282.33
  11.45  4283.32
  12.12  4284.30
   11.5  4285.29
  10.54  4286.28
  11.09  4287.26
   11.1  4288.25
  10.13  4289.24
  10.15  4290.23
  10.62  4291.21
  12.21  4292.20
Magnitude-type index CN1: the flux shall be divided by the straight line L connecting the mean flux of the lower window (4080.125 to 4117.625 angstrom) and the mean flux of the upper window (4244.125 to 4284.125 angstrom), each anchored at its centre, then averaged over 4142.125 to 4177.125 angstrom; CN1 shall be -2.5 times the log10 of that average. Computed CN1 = -0.09 mag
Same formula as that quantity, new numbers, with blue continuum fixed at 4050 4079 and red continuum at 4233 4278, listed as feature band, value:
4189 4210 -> -0.01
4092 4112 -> 0.19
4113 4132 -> -0.02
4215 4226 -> 0.00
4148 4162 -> -0.05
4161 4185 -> -0.01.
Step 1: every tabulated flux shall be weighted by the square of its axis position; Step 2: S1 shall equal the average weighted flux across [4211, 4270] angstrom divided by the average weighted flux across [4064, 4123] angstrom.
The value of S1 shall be 1.14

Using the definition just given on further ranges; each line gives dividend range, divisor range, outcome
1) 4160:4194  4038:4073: 1.06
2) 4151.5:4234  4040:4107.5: 1.11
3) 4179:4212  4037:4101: 1.08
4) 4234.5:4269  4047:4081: 1.09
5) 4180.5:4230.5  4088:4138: 1.11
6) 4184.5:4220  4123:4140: 1.02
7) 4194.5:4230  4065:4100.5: 1.08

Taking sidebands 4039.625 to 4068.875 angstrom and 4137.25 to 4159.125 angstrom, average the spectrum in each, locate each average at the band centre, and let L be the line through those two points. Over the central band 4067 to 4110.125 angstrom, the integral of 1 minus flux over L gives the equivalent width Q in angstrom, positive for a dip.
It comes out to 4.1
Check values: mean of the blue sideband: 11.7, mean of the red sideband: 12.1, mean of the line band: 10.7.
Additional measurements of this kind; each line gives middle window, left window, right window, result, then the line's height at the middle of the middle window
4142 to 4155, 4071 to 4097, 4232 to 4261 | -0.6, 11.5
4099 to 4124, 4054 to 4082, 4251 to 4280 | 2.8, 11.6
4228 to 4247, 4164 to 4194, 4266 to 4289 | -0.4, 11.6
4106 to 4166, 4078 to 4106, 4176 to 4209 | -4.5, 11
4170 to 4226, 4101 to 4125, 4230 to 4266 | -1.9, 11.3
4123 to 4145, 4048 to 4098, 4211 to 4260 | -0.6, 11.6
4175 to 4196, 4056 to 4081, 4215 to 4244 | -0.3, 11.5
